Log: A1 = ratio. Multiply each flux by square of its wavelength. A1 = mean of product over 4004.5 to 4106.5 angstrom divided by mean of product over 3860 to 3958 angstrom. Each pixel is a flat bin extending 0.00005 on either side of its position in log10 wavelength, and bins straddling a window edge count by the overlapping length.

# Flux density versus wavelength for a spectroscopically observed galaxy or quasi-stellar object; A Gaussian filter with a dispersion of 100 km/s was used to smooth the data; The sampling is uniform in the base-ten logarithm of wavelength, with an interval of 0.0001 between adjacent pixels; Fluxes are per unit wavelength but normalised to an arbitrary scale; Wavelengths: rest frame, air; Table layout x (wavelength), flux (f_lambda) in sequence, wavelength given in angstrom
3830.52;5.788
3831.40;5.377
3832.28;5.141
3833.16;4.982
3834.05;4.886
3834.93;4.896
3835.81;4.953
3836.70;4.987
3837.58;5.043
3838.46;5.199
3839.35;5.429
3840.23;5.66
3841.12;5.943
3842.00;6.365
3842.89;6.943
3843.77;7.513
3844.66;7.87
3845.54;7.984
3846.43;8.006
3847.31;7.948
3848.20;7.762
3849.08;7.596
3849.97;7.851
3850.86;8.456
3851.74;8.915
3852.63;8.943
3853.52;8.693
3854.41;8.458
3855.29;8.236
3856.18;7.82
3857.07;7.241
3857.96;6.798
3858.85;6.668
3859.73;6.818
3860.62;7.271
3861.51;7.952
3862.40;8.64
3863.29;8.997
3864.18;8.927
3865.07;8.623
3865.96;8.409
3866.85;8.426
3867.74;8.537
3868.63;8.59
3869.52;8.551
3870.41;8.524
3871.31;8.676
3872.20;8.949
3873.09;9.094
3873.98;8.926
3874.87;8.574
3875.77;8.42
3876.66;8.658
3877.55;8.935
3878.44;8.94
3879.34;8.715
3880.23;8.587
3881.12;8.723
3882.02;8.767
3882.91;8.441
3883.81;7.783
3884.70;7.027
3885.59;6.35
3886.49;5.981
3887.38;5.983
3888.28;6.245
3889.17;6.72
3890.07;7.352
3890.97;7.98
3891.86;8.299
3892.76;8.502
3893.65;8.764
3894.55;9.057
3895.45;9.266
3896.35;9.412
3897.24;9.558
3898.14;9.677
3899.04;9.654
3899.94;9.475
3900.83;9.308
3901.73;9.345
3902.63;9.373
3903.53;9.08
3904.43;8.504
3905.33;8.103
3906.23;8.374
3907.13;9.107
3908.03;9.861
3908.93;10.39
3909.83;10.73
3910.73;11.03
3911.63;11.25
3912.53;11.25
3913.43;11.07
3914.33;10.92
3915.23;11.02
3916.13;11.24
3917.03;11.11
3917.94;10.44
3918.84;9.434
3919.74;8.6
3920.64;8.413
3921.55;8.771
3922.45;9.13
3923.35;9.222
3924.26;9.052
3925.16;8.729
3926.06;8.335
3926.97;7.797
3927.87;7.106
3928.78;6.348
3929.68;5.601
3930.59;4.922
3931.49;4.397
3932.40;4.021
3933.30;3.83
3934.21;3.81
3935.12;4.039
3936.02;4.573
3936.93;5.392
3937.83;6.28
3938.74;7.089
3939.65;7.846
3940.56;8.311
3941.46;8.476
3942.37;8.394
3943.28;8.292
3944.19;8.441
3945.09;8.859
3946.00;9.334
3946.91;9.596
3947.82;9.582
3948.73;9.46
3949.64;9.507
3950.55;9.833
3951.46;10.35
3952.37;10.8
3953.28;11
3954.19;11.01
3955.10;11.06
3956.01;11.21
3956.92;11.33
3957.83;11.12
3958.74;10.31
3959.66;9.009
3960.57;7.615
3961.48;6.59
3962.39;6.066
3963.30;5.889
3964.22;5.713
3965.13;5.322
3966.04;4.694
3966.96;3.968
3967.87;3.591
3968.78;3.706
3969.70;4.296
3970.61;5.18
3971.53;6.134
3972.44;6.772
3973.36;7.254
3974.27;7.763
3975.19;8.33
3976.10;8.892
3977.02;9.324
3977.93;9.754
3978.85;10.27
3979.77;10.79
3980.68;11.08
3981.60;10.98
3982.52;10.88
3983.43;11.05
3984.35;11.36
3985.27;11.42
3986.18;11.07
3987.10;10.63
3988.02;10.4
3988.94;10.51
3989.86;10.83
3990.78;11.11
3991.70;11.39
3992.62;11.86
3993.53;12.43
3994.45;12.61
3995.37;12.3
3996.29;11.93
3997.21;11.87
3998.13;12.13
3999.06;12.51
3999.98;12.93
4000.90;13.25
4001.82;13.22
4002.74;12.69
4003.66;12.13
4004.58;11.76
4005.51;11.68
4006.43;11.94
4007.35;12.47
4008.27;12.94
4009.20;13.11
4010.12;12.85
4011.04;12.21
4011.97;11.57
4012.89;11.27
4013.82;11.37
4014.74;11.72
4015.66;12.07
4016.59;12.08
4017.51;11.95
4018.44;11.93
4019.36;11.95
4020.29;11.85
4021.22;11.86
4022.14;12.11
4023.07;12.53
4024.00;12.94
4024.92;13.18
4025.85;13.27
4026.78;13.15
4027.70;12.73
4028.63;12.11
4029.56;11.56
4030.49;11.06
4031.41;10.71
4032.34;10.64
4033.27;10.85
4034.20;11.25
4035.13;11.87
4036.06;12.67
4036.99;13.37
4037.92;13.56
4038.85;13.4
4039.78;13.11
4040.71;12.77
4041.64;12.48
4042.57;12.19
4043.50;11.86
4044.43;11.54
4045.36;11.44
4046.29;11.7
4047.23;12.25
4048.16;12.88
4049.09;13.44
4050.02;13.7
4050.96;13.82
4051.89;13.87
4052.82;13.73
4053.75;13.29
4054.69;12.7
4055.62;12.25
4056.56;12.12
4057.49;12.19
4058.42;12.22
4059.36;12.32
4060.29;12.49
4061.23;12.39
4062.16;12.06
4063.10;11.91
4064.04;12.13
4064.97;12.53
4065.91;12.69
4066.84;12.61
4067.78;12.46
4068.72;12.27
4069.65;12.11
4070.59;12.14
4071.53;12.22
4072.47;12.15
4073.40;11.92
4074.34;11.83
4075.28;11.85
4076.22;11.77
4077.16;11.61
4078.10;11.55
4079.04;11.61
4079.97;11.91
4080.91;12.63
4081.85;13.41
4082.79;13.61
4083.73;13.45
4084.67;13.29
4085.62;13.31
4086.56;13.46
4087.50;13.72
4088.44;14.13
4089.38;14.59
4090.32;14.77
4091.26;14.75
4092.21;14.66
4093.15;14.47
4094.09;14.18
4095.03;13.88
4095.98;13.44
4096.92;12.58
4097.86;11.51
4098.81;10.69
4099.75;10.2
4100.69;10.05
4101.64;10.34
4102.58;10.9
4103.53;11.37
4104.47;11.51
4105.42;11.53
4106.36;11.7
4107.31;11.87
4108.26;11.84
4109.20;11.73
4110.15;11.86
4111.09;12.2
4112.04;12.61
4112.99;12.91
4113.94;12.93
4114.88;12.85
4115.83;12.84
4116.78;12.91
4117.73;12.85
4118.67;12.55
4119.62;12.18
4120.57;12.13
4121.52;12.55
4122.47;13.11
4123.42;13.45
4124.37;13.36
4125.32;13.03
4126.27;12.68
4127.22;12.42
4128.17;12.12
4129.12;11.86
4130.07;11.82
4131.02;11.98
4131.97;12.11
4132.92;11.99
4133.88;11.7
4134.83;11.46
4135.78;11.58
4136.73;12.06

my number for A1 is 1.6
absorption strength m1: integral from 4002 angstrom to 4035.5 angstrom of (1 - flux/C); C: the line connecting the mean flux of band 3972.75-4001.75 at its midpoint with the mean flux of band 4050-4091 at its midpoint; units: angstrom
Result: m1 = -1.29 angstrom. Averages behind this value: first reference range 10.9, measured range 12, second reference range 12.7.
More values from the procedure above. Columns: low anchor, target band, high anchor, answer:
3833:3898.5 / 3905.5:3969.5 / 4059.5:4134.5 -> 6.4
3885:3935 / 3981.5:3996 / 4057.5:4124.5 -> -1.6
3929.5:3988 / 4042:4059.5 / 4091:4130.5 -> -3.2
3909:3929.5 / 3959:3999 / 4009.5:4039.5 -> 7.5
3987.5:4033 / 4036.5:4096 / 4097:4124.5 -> -3.9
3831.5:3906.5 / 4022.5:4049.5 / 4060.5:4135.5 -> -2.6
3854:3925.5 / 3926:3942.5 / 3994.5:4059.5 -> 6.5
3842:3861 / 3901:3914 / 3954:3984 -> -3.1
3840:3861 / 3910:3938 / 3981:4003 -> 4.8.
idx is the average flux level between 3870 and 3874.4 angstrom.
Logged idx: 8.83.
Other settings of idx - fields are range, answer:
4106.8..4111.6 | 11.9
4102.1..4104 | 11.1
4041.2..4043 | 12.3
